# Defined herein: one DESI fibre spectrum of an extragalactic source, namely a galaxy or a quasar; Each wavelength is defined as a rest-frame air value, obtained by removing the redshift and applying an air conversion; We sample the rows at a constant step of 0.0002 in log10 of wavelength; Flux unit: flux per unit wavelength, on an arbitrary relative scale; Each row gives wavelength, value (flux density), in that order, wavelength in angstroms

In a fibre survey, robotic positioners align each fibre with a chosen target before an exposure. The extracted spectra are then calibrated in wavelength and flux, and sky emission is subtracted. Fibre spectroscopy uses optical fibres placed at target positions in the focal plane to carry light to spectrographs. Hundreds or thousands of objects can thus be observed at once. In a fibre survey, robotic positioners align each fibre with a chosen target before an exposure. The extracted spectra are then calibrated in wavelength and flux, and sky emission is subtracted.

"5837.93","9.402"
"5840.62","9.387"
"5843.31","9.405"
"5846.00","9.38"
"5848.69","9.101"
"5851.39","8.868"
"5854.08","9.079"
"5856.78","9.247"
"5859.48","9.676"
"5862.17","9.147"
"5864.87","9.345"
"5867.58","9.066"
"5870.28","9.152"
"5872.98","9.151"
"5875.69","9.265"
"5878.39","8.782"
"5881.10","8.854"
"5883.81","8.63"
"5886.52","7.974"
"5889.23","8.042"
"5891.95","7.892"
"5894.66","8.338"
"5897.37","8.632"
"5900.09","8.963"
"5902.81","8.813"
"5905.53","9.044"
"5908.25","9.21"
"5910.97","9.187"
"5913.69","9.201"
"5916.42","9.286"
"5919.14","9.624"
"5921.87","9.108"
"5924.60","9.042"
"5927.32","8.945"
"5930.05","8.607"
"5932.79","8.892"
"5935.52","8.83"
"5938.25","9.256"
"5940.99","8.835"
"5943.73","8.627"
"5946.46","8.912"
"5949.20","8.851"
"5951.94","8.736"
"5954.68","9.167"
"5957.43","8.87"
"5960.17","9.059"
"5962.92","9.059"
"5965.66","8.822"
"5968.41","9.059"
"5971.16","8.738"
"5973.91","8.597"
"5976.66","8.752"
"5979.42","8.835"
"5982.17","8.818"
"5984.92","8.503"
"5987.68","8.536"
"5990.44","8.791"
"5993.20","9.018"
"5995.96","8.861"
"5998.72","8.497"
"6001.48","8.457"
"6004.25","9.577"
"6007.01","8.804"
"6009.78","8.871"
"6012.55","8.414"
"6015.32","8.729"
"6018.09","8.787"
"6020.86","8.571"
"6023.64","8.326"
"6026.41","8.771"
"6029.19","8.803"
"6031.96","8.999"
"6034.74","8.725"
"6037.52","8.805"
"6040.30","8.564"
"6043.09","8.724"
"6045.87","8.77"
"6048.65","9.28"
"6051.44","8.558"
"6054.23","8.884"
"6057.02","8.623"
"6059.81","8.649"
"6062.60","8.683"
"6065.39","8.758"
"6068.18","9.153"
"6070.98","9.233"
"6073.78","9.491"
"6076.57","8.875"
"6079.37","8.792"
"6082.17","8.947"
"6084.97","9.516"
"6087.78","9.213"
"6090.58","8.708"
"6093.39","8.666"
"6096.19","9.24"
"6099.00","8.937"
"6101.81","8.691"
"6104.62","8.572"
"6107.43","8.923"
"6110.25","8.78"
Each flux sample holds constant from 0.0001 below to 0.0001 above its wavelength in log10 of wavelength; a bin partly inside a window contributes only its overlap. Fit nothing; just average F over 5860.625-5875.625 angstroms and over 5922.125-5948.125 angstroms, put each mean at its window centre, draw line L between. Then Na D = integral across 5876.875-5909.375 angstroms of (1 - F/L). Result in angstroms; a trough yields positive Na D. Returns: 1.7 angstroms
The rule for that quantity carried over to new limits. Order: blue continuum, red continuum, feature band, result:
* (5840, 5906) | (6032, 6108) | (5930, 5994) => 0.46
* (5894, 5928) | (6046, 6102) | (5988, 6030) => 1.13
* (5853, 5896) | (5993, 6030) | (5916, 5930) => -0.52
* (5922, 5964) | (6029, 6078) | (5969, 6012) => 0.58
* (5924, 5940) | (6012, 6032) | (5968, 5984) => 0.04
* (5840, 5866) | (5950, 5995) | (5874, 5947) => 1.69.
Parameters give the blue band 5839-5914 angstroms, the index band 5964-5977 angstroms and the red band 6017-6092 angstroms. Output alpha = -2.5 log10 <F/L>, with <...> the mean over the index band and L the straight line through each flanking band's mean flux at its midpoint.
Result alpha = 0.012 mag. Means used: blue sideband 8.96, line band 8.81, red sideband 8.86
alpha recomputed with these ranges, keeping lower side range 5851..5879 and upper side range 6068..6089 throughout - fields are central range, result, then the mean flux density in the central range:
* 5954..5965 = 0.02 mag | 9.02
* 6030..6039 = 0.04 mag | 8.84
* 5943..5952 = 0.04 mag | 8.81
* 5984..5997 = 0.05 mag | 8.74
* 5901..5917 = 0.01 mag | 9.11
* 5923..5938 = 0.03 mag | 8.9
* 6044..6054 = 0.03 mag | 8.87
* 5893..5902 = 0.07 mag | 8.63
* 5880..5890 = 0.10 mag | 8.38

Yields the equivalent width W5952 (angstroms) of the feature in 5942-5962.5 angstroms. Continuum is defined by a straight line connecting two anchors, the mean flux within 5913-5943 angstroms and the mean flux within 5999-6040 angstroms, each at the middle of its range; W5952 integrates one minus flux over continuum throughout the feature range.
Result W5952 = 0.16 angstroms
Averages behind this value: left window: 9.04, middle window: 8.89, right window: 8.75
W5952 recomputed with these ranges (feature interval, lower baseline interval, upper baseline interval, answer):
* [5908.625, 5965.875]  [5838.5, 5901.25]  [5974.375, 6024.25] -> -1.1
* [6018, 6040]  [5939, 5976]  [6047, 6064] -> 0.2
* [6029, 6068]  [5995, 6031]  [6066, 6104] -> 0.4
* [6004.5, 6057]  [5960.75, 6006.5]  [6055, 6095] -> 0.7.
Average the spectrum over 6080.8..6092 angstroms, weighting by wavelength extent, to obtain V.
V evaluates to 9.09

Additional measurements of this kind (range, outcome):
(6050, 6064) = 8.68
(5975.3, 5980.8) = 8.79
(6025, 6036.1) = 8.83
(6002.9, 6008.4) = 9.19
